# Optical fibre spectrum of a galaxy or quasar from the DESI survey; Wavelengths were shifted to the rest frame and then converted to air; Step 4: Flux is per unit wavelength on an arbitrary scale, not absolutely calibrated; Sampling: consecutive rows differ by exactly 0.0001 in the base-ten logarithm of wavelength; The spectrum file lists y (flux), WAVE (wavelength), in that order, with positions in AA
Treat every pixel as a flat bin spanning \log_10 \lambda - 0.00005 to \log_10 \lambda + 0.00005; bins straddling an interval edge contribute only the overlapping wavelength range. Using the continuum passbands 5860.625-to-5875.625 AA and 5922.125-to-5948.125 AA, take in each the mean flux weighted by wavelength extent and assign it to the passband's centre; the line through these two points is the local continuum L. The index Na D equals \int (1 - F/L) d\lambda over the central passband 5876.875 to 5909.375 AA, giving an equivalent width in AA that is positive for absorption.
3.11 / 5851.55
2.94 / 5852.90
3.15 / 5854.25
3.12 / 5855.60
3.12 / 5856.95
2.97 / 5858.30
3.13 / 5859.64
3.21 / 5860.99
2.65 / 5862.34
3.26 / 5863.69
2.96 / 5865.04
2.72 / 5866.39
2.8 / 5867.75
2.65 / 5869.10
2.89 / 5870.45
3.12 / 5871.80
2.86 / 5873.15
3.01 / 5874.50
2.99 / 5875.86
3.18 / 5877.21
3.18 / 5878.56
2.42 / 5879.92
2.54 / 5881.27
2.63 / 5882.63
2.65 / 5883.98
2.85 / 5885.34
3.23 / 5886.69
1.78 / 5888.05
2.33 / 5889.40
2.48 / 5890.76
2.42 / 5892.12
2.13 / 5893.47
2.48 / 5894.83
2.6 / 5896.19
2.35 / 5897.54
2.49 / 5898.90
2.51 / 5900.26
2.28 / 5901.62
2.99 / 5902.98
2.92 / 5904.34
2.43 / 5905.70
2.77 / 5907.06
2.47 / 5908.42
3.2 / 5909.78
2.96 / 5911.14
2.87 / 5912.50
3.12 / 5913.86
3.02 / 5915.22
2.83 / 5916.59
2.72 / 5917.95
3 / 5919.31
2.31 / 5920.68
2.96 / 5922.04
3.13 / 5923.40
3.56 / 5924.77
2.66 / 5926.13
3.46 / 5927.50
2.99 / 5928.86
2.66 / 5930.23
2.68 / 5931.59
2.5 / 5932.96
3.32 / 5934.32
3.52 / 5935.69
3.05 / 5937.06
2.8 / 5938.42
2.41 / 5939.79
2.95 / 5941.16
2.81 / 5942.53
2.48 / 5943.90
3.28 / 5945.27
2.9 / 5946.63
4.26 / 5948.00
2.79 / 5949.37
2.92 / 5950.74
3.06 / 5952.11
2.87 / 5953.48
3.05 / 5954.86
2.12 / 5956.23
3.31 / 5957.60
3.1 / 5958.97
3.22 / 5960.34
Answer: 4.0 AA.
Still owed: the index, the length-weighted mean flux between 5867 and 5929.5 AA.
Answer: 2.77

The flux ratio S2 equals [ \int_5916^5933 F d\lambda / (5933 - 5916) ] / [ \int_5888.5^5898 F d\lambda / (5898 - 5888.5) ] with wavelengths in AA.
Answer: 1.21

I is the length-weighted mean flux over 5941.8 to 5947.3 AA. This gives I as 2.87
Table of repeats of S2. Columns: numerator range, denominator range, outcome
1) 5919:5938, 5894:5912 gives 1.13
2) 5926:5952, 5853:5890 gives 1.04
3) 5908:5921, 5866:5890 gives 1.04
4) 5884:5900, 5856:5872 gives 0.84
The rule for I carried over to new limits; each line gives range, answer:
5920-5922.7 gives 2.64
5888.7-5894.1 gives 2.34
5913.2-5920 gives 2.93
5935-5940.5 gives 2.94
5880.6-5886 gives 2.66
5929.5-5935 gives 2.79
